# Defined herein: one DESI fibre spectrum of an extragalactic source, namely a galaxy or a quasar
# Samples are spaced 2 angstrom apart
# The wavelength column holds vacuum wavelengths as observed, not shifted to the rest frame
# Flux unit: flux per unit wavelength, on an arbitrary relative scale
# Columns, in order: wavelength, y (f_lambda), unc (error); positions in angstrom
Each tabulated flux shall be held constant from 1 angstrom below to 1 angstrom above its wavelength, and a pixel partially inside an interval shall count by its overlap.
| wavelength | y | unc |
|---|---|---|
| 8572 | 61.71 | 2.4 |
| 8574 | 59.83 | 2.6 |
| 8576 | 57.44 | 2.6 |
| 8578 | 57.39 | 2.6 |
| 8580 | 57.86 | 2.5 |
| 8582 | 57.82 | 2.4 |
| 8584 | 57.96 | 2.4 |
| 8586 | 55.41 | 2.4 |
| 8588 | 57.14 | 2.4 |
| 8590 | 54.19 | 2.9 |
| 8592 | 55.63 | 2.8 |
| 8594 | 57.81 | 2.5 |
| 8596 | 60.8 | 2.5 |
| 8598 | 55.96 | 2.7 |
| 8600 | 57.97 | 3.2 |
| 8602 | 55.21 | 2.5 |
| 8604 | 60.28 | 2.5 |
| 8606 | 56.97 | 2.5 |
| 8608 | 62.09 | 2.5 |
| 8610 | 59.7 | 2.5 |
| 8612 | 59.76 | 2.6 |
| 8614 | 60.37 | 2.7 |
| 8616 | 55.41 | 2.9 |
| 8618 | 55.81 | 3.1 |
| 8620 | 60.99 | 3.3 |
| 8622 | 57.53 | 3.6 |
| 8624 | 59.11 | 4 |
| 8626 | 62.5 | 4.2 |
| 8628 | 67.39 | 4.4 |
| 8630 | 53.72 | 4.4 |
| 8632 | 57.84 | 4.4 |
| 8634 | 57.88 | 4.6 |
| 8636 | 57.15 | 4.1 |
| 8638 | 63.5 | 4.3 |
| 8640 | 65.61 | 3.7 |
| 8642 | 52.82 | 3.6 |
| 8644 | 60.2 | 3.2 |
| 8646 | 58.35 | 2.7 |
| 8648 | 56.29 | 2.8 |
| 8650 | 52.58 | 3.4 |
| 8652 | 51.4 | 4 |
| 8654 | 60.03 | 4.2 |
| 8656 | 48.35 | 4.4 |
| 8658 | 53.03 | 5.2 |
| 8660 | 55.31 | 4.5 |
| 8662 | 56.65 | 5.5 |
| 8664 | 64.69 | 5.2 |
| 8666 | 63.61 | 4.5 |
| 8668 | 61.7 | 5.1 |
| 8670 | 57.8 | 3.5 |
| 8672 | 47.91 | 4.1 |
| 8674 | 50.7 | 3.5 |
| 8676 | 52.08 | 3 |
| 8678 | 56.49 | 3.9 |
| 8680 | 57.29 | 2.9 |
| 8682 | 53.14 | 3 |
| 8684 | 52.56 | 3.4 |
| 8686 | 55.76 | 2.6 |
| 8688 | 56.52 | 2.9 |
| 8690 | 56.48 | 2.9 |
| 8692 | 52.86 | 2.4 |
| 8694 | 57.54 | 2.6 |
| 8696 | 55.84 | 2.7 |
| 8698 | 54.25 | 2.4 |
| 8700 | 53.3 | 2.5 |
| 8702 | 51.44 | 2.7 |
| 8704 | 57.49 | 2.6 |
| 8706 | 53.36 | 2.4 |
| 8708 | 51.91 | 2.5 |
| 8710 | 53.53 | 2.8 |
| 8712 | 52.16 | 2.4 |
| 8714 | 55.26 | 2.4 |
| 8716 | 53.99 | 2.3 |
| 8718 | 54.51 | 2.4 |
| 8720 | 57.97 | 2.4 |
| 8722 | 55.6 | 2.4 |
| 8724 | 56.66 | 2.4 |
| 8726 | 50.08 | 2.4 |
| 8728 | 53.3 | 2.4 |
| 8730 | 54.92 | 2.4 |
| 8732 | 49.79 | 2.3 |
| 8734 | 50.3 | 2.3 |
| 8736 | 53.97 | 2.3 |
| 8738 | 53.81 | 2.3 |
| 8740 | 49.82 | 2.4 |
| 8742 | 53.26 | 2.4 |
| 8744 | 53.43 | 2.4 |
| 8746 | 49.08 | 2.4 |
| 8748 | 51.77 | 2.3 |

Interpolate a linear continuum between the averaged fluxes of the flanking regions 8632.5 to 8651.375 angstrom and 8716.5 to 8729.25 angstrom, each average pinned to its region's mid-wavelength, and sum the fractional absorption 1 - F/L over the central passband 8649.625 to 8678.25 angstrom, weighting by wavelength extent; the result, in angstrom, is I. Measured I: 0.83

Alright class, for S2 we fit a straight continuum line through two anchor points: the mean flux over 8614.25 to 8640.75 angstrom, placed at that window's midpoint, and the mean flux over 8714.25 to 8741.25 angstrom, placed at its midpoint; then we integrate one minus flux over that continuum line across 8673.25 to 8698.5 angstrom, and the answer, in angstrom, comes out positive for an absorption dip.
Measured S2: 0.6 angstrom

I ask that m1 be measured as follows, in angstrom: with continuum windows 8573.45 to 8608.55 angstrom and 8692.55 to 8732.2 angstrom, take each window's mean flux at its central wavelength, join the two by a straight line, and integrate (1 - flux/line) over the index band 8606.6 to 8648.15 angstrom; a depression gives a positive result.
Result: -2.0 angstrom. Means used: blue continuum 57.6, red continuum 54.2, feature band 59.3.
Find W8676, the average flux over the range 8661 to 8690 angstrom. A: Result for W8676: 56.2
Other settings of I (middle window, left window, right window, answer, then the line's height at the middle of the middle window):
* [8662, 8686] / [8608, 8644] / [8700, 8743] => 0.1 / 56.4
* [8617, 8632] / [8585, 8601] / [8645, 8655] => -0.9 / 56.2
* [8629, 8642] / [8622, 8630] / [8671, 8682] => 0.2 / 59.6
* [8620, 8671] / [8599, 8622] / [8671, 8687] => -2.2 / 55.8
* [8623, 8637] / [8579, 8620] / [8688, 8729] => -0.6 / 56.8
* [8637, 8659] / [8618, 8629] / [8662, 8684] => 0.8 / 58.7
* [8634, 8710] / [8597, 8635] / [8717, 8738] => 0.5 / 56.2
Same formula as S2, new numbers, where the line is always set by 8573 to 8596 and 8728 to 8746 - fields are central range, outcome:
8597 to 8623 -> -0.9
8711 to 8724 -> -0.5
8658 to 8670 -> -1.1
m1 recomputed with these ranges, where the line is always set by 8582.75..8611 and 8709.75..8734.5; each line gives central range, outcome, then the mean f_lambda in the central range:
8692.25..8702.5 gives 0.01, 54.5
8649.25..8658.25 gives 0.45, 53.1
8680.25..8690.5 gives -0.02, 55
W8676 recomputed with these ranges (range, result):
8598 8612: 58.6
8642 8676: 55.9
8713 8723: 55.5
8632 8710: 55.9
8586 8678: 57.6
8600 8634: 59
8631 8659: 56.8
